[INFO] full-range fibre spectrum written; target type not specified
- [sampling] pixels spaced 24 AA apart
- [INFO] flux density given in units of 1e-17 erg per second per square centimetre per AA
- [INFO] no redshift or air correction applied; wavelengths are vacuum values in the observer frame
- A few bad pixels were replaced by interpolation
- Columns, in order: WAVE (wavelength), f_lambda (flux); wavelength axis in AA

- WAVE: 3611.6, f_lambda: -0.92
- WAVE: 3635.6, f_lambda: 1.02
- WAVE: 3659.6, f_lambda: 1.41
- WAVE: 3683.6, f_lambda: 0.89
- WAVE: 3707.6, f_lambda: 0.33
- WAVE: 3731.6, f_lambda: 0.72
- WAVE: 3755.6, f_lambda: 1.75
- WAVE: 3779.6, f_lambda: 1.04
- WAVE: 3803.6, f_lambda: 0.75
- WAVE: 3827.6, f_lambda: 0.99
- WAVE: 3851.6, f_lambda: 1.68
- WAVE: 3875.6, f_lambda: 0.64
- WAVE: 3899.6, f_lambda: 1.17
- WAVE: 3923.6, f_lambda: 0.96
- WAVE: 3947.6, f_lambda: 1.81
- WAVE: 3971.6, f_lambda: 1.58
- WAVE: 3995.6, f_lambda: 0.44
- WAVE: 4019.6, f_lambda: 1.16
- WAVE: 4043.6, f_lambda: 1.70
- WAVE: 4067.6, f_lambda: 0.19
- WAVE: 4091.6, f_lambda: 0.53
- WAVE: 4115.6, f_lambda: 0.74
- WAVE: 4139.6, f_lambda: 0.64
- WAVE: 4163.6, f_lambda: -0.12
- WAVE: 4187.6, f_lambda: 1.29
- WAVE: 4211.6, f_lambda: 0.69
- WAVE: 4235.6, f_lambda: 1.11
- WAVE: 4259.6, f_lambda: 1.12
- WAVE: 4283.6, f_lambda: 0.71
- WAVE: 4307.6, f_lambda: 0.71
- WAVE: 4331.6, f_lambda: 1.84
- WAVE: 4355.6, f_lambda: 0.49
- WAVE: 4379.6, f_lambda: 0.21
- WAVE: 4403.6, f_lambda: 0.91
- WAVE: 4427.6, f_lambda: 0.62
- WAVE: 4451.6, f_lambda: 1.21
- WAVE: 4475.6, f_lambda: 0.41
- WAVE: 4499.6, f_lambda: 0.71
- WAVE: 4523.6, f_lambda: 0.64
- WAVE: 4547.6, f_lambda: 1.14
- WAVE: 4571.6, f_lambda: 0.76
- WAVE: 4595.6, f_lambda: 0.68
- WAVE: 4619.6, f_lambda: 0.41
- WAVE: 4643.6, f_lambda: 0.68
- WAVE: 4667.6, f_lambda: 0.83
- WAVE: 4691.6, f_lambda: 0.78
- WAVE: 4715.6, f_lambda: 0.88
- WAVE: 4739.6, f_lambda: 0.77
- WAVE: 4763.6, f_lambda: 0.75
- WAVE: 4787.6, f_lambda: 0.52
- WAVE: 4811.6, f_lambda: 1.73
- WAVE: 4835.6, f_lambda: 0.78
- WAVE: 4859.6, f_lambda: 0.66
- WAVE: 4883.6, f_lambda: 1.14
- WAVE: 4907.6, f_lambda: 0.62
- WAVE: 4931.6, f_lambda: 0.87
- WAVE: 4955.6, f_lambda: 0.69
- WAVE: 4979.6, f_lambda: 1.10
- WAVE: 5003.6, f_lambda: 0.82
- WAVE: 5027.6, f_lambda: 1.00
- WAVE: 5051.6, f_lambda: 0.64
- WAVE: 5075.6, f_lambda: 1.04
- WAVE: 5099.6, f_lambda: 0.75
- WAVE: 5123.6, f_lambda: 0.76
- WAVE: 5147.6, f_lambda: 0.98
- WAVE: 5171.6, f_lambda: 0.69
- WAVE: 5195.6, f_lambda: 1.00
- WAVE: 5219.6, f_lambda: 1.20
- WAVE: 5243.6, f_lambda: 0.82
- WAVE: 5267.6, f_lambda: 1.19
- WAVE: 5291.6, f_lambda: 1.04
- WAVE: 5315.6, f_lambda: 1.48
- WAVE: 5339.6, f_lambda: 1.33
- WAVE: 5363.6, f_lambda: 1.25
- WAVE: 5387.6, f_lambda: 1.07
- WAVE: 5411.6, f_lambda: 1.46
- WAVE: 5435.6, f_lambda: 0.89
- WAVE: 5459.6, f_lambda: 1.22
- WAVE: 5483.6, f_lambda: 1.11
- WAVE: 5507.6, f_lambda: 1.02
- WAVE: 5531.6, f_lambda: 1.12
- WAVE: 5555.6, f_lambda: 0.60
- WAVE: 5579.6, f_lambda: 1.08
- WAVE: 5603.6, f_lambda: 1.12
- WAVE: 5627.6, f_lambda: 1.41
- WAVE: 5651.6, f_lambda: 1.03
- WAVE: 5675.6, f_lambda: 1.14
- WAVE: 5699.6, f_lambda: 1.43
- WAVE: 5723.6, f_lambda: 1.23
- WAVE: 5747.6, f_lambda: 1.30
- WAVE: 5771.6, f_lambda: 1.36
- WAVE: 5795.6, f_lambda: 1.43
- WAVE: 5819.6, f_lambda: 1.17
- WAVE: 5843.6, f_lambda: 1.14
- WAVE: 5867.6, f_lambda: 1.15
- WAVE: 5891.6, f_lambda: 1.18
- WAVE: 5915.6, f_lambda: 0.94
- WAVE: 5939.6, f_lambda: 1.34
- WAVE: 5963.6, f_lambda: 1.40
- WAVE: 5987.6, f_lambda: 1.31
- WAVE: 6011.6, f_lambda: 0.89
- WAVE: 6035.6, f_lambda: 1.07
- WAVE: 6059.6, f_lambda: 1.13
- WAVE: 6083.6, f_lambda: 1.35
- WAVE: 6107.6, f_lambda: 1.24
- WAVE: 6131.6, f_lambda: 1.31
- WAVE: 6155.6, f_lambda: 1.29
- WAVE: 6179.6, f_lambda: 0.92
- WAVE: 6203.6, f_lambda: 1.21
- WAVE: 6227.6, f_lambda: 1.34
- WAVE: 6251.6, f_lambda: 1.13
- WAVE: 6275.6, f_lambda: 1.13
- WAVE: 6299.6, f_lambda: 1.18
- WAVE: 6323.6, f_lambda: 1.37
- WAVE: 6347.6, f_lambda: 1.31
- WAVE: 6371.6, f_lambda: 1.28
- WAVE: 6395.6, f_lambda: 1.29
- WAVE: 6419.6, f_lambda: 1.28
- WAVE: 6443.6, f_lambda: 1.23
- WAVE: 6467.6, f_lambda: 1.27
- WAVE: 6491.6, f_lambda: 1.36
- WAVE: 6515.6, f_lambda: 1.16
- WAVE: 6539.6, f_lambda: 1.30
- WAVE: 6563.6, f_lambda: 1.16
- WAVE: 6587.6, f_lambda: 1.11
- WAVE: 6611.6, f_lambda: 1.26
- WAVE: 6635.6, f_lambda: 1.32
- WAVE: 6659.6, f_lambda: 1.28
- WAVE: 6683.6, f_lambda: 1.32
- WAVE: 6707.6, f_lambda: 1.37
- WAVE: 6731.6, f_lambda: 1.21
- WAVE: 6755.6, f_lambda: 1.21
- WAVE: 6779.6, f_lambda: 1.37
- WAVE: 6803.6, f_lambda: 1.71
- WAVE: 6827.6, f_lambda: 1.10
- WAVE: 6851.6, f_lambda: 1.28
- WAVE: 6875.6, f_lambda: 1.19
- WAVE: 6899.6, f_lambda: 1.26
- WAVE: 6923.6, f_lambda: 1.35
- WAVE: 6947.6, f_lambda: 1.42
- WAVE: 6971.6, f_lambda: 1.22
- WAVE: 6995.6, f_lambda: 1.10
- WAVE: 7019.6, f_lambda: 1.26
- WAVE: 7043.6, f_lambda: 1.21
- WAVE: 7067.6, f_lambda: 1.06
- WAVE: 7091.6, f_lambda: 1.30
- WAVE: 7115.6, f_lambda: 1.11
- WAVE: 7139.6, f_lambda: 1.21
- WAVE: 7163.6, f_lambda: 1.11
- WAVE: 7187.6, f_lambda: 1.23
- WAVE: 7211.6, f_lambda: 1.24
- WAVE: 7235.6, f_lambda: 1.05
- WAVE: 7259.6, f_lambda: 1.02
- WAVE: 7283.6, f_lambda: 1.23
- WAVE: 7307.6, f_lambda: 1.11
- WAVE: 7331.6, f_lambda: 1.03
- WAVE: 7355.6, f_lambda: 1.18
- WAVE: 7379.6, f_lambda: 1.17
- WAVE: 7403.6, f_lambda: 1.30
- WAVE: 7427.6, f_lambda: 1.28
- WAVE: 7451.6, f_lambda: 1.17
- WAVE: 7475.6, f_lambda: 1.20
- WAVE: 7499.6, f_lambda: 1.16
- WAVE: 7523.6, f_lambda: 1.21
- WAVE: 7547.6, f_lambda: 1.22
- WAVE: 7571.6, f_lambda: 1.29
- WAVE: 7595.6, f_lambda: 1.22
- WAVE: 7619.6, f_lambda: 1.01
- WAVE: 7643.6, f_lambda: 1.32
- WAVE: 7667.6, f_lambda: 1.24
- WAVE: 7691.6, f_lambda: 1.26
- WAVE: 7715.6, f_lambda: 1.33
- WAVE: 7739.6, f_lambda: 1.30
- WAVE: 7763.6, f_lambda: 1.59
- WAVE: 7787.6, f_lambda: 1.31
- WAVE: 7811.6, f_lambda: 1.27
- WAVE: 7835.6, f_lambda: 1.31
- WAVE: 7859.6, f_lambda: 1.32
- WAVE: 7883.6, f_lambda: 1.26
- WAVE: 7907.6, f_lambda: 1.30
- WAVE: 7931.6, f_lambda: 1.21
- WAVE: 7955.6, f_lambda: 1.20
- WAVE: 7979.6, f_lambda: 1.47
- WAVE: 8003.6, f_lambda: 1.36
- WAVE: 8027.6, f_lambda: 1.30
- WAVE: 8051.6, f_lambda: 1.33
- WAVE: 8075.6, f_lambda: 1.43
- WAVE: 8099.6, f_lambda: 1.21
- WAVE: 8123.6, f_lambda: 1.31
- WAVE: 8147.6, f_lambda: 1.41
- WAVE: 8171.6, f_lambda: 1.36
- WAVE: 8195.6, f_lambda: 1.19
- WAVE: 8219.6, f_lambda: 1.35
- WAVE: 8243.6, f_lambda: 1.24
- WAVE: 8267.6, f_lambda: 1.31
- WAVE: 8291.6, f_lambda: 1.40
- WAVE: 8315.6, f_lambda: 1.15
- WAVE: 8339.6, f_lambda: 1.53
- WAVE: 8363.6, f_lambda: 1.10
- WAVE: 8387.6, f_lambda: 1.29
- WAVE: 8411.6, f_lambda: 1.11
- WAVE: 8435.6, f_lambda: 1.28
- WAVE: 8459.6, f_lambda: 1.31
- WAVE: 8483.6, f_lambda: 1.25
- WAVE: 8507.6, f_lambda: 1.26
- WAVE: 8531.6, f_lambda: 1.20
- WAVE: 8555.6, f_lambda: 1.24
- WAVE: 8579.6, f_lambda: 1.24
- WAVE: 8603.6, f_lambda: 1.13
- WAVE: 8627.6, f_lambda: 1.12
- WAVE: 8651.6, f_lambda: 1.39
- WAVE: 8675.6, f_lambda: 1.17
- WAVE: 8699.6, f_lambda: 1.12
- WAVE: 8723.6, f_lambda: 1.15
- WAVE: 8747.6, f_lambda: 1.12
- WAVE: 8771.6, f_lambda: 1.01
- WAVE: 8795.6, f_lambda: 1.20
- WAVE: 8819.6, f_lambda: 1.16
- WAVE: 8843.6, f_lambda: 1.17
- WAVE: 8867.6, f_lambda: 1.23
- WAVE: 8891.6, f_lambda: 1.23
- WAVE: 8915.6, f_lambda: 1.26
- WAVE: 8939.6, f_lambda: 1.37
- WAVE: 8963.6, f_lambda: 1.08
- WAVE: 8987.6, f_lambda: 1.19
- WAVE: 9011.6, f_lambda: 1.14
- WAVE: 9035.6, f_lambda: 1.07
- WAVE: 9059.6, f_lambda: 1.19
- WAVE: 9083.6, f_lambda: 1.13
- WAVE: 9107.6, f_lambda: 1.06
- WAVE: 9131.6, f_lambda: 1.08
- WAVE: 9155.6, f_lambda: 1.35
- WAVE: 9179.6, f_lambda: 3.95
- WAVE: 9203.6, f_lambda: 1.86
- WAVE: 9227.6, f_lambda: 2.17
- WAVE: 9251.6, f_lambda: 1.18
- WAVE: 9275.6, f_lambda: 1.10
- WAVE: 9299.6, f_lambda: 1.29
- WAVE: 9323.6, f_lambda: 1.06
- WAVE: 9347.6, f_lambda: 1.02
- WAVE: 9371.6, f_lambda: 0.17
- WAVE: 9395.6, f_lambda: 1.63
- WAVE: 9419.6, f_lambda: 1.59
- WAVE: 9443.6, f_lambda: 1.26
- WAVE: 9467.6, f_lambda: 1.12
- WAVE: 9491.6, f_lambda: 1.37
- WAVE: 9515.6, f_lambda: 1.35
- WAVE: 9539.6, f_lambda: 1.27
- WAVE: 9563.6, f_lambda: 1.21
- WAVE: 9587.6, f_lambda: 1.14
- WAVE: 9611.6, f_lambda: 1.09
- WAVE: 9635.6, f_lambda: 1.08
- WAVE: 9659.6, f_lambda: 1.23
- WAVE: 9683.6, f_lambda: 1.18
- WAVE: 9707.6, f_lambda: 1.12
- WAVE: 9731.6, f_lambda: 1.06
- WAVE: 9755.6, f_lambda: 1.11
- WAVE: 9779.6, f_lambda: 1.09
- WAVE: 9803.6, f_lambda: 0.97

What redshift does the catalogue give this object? 0.400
